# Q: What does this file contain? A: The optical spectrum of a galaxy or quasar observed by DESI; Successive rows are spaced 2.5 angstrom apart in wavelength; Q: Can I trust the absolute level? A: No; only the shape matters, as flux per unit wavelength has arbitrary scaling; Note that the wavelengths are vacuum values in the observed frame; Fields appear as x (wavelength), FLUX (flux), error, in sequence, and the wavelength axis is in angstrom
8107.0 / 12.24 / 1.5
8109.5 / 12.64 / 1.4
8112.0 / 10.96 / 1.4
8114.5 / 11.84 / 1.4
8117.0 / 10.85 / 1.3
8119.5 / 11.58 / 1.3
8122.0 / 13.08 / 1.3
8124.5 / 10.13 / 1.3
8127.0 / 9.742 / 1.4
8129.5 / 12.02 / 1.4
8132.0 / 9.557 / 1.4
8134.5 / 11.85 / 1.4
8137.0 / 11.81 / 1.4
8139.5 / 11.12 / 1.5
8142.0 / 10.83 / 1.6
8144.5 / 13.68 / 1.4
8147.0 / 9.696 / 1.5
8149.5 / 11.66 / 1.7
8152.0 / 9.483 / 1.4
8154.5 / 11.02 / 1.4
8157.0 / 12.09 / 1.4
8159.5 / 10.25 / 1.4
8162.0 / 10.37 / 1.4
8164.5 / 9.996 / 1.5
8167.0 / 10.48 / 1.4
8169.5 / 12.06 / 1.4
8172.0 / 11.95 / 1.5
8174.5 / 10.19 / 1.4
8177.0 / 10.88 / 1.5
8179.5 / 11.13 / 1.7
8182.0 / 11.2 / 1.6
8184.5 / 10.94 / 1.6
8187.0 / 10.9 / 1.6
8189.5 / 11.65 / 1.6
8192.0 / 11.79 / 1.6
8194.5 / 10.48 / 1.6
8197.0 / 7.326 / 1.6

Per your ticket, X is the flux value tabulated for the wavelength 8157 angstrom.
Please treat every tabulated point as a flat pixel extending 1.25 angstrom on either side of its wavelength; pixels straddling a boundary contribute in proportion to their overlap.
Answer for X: 12.09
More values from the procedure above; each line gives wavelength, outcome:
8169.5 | 12.06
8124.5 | 10.13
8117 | 10.85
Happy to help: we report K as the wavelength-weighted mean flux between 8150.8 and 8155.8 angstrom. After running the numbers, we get 10.3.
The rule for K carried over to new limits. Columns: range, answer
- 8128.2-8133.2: 10.8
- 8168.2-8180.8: 11.2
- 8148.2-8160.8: 10.9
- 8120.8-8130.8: 11.2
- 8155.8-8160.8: 11.2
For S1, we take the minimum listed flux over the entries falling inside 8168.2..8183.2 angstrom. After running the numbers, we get 10.19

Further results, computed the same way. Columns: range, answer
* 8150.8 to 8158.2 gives 9.483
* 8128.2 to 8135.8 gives 9.557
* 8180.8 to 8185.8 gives 10.94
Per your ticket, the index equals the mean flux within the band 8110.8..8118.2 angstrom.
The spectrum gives 11.2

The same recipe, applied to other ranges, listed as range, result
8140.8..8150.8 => 11.5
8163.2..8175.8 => 10.9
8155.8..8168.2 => 10.6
